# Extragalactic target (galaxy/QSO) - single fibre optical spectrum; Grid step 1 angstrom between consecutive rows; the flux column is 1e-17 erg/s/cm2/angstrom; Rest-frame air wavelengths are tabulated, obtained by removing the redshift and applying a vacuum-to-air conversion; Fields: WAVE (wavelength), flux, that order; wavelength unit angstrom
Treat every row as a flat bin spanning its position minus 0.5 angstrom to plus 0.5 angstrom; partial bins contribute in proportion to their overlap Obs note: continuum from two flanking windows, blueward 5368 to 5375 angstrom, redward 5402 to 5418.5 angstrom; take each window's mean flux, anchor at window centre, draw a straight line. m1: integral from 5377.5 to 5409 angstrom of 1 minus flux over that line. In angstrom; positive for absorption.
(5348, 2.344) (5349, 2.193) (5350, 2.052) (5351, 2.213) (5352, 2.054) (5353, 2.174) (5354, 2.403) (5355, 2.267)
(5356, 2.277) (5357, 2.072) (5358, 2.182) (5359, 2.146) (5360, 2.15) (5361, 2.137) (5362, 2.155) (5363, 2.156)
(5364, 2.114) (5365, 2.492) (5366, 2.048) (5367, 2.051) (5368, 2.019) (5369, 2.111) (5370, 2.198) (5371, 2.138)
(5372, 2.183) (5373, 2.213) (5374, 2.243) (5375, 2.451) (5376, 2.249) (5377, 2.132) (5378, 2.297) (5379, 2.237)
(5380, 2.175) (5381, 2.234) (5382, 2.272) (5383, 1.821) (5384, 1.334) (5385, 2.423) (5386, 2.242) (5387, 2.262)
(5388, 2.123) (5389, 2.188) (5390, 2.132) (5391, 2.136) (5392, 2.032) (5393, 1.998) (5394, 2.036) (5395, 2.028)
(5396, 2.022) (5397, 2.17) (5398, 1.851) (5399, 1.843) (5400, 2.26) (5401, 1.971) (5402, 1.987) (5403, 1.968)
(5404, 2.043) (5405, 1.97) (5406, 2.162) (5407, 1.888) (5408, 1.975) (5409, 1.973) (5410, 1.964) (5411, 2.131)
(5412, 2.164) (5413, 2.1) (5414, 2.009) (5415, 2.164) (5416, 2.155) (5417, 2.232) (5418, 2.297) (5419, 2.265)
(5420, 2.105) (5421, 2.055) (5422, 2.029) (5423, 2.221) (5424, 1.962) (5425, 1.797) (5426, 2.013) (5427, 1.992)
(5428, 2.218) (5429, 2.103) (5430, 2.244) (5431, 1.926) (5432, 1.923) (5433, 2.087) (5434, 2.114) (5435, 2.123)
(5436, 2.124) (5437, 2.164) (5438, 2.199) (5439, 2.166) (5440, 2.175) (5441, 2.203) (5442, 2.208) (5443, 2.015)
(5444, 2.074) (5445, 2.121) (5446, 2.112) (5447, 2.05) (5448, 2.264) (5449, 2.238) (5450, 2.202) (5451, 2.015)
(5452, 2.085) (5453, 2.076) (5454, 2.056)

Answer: 0.86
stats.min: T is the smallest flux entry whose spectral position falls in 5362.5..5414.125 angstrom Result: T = 1.334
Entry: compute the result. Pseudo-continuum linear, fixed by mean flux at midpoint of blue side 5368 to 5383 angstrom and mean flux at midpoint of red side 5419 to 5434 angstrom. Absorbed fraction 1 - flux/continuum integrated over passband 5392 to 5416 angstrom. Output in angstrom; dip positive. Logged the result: 1.0 angstrom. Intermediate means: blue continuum 2.2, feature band 2.03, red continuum 2.06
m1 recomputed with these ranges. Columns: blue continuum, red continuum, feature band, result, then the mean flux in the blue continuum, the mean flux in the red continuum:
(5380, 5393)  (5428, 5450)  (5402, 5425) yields 0.43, 2.1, 2.13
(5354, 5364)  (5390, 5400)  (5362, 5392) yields -0.76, 2.18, 2.03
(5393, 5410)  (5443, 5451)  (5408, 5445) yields -0.43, 2.01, 2.13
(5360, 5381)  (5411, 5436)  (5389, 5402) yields 0.62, 2.19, 2.1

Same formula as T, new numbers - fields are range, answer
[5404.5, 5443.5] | 1.797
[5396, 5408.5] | 1.843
